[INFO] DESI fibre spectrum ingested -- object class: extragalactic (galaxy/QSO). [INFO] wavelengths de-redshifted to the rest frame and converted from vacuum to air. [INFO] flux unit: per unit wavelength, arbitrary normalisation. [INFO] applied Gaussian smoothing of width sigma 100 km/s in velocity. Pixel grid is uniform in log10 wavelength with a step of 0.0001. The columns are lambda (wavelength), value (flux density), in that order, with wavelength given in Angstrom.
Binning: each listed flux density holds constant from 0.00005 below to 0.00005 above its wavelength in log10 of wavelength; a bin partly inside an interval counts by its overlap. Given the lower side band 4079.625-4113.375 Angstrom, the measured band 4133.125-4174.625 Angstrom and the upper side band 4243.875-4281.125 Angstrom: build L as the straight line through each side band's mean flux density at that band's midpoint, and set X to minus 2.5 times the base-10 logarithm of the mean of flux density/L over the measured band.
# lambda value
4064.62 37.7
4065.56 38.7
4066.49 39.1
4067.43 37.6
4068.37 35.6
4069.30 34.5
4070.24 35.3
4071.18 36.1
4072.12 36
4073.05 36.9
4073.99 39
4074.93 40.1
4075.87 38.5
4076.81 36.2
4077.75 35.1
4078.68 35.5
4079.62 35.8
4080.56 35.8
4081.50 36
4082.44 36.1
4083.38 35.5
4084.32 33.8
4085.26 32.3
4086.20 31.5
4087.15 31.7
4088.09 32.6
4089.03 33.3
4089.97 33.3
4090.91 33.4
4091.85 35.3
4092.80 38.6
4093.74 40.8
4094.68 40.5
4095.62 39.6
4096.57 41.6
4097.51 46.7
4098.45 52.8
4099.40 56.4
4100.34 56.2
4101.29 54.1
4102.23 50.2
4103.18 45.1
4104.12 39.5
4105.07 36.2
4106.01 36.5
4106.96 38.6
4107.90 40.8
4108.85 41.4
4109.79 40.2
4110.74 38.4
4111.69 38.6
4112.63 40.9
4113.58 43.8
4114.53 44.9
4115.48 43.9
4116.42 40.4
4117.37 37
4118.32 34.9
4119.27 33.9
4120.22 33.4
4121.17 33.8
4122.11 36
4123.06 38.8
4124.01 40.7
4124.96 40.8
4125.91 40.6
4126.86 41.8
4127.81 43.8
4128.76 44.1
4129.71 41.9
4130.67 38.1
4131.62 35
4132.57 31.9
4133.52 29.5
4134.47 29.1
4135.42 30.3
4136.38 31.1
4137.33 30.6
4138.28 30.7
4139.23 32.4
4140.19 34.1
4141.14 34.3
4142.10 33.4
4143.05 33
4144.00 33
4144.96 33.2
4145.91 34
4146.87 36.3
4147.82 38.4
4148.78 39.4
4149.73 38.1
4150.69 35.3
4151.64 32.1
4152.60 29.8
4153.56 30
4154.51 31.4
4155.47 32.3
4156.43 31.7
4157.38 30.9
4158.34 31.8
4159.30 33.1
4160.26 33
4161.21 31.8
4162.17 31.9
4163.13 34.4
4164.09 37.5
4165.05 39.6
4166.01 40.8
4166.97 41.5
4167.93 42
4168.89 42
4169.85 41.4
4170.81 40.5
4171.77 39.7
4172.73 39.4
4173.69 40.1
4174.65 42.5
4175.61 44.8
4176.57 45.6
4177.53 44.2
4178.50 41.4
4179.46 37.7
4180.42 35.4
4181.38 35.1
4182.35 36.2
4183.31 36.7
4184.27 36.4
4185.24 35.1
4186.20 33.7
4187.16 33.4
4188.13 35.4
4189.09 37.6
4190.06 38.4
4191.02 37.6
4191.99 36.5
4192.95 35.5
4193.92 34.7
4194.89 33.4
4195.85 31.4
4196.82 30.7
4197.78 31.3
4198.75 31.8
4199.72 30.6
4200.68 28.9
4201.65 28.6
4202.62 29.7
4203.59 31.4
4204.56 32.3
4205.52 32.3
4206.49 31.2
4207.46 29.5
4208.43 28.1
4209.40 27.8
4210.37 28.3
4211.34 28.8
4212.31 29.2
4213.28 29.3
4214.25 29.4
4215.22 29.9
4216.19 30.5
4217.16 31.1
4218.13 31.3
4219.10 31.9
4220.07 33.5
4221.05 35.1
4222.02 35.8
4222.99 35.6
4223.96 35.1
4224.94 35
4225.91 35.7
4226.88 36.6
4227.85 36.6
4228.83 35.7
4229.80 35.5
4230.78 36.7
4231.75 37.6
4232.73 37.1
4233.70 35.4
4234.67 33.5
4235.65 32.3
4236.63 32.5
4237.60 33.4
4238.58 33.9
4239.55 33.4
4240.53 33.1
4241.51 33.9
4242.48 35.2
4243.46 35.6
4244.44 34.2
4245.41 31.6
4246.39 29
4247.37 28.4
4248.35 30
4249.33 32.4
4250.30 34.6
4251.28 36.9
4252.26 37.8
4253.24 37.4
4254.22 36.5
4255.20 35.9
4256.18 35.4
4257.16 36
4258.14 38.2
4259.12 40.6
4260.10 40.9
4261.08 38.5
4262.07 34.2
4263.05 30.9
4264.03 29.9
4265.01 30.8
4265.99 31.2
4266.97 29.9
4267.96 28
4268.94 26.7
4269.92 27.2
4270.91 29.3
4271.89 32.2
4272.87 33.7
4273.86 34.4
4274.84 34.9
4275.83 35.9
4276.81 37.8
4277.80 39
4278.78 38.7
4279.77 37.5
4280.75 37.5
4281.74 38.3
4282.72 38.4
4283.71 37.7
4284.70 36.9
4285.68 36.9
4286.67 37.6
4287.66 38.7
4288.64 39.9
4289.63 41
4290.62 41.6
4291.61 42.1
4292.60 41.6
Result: 0.087 mag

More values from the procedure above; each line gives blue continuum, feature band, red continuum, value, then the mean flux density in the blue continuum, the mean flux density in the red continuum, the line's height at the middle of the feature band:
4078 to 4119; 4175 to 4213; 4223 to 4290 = 0.09 mag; 39.7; 34.9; 36.8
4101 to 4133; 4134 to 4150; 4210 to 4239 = 0.15 mag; 39.9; 33.4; 38.4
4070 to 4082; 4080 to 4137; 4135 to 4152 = -0.10 mag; 36.7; 33.9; 35.3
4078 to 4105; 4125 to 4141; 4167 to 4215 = 0.07 mag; 39.7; 35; 37.7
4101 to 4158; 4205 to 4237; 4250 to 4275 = 0.06 mag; 36.8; 33.9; 34.8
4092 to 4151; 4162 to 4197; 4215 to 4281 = -0.04 mag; 38.8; 34.2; 36.7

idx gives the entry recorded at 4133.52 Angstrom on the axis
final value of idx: 29.5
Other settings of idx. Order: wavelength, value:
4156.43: 31.7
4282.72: 38.4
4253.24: 37.4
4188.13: 35.4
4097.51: 46.7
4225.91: 35.7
